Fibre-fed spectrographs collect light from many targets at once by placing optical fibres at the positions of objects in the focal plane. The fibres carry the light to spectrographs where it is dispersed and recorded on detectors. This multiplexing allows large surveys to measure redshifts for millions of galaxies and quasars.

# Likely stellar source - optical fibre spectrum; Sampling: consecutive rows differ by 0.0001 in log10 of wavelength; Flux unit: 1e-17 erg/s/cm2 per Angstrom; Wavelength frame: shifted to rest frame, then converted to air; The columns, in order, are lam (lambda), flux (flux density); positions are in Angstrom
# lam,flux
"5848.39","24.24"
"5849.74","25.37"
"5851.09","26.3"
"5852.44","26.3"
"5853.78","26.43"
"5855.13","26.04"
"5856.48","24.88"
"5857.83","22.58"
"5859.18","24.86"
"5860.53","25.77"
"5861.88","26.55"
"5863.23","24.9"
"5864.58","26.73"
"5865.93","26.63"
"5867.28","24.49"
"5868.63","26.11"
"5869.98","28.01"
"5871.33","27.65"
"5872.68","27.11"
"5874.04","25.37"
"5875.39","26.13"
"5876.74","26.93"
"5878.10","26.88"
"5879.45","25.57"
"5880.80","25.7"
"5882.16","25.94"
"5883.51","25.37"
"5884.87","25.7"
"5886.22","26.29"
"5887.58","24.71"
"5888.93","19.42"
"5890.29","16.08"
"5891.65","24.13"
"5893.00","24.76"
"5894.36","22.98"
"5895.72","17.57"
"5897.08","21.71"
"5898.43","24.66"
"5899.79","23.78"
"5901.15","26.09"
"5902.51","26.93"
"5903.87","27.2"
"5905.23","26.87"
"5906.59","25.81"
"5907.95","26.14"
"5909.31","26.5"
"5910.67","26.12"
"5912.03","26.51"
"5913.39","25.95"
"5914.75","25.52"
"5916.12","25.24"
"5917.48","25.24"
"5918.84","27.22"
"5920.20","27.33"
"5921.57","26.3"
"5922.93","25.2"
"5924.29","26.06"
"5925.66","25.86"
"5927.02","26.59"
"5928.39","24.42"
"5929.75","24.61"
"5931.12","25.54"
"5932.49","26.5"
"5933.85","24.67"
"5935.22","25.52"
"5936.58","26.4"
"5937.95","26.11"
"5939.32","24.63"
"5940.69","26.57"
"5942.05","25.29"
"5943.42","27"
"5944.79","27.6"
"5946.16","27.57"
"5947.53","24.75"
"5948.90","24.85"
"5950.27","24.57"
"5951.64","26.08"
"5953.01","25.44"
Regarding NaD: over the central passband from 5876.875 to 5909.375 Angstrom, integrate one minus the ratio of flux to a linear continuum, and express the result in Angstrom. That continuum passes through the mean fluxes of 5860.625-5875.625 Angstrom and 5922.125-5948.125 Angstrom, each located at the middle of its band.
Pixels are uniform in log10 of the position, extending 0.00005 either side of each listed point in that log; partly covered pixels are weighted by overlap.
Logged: 2.1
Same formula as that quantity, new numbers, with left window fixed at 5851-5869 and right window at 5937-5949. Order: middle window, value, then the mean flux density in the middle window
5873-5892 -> 0.80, 24.6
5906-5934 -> 0.06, 25.9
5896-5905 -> 0.35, 24.8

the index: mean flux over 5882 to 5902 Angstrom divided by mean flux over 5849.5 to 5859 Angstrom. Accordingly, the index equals 0.92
